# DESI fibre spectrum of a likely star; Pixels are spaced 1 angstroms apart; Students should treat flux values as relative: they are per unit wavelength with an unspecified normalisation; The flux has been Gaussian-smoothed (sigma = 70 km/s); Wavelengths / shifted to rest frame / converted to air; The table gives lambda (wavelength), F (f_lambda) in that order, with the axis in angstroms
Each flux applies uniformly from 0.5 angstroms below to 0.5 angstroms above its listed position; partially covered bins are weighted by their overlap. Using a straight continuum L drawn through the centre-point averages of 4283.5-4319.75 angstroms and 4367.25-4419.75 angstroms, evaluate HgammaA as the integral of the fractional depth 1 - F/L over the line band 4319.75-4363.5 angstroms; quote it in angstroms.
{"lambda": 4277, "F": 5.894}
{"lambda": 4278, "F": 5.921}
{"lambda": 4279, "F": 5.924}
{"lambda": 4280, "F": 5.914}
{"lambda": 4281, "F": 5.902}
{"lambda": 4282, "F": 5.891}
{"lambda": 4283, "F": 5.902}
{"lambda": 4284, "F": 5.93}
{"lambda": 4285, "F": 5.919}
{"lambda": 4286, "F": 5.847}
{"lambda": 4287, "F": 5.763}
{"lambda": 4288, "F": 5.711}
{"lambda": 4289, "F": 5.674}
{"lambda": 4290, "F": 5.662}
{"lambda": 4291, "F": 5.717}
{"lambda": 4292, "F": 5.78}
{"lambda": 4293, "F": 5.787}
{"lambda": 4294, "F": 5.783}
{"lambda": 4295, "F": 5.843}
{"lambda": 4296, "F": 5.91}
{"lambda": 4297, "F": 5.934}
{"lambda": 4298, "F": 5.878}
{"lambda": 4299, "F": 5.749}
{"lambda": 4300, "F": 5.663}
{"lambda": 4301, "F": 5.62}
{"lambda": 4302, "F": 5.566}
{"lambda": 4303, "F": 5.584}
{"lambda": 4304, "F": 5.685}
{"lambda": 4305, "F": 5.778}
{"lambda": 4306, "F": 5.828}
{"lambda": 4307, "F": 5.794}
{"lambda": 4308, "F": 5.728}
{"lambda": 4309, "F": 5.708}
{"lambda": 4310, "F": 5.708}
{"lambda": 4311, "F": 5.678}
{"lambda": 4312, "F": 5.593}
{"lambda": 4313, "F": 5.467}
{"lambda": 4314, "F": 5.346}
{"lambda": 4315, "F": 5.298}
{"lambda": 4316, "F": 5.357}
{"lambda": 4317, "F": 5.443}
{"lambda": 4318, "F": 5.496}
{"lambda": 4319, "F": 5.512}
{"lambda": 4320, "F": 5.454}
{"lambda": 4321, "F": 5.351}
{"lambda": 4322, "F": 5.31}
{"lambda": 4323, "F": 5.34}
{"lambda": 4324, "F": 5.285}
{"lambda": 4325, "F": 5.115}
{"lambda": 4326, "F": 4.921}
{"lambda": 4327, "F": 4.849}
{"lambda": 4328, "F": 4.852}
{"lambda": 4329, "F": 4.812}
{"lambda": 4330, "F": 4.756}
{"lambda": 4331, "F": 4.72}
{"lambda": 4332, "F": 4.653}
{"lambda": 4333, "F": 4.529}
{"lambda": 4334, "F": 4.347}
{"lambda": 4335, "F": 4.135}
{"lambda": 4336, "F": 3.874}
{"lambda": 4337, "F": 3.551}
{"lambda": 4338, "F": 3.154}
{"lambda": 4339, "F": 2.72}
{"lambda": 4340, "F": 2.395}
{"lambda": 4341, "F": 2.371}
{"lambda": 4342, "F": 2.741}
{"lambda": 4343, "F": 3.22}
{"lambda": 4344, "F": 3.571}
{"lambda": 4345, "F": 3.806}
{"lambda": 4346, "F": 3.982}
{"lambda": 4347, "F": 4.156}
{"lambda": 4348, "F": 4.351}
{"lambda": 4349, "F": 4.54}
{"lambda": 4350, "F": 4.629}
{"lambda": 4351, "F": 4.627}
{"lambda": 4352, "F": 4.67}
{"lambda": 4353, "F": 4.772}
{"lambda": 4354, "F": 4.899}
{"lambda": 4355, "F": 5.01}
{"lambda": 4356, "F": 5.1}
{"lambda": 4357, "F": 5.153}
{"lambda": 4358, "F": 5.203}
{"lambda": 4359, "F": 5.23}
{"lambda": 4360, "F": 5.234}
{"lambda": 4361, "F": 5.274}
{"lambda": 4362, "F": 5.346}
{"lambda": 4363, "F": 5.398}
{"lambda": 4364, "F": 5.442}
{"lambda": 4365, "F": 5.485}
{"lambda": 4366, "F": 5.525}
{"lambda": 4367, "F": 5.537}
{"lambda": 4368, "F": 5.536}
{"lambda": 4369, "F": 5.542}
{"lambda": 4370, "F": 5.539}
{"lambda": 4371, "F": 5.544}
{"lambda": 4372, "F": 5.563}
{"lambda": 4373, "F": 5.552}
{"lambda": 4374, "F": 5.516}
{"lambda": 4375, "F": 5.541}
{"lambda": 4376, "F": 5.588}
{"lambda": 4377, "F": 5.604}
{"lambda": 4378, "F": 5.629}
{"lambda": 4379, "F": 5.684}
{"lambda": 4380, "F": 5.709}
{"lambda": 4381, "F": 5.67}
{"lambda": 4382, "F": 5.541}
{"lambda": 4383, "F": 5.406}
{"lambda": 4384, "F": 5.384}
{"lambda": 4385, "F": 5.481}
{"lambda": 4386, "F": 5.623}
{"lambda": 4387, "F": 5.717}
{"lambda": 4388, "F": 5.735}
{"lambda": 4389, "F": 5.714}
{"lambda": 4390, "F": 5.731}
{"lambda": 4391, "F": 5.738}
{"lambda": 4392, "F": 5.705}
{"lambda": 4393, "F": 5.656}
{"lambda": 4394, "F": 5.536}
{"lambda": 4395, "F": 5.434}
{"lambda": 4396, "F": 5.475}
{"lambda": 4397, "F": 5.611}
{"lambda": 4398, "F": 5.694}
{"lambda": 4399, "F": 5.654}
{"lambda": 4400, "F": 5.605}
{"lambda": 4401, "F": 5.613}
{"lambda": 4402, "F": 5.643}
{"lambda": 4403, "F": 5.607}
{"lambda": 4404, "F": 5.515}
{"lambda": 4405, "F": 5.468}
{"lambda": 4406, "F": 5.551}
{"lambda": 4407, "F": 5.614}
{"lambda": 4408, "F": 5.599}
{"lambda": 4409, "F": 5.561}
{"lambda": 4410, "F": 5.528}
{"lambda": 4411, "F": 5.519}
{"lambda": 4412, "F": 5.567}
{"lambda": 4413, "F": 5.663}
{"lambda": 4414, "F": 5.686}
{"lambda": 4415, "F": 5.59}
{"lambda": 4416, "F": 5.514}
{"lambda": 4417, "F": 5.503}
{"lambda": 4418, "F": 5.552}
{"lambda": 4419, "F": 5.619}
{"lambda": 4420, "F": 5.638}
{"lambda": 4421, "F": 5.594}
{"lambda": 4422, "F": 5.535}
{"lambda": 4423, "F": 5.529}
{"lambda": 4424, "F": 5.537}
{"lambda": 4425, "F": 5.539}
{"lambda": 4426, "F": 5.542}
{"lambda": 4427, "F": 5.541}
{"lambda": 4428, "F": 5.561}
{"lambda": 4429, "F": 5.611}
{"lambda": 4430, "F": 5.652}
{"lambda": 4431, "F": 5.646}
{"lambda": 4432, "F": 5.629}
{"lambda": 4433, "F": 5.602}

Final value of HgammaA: 9.0 angstroms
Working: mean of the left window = 5.69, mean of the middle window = 4.48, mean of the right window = 5.59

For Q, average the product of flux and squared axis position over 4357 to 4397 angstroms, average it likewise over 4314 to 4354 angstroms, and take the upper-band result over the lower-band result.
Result 1.27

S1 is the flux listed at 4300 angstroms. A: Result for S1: 5.663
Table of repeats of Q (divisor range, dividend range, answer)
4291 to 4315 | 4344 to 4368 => 0.88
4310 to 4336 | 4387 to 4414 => 1.14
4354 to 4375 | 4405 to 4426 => 1.06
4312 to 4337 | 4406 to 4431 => 1.17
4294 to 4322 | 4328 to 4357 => 0.74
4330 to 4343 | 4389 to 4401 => 1.59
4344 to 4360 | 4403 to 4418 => 1.23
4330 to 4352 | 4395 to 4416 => 1.49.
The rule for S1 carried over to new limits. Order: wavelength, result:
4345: 3.806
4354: 4.899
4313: 5.467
